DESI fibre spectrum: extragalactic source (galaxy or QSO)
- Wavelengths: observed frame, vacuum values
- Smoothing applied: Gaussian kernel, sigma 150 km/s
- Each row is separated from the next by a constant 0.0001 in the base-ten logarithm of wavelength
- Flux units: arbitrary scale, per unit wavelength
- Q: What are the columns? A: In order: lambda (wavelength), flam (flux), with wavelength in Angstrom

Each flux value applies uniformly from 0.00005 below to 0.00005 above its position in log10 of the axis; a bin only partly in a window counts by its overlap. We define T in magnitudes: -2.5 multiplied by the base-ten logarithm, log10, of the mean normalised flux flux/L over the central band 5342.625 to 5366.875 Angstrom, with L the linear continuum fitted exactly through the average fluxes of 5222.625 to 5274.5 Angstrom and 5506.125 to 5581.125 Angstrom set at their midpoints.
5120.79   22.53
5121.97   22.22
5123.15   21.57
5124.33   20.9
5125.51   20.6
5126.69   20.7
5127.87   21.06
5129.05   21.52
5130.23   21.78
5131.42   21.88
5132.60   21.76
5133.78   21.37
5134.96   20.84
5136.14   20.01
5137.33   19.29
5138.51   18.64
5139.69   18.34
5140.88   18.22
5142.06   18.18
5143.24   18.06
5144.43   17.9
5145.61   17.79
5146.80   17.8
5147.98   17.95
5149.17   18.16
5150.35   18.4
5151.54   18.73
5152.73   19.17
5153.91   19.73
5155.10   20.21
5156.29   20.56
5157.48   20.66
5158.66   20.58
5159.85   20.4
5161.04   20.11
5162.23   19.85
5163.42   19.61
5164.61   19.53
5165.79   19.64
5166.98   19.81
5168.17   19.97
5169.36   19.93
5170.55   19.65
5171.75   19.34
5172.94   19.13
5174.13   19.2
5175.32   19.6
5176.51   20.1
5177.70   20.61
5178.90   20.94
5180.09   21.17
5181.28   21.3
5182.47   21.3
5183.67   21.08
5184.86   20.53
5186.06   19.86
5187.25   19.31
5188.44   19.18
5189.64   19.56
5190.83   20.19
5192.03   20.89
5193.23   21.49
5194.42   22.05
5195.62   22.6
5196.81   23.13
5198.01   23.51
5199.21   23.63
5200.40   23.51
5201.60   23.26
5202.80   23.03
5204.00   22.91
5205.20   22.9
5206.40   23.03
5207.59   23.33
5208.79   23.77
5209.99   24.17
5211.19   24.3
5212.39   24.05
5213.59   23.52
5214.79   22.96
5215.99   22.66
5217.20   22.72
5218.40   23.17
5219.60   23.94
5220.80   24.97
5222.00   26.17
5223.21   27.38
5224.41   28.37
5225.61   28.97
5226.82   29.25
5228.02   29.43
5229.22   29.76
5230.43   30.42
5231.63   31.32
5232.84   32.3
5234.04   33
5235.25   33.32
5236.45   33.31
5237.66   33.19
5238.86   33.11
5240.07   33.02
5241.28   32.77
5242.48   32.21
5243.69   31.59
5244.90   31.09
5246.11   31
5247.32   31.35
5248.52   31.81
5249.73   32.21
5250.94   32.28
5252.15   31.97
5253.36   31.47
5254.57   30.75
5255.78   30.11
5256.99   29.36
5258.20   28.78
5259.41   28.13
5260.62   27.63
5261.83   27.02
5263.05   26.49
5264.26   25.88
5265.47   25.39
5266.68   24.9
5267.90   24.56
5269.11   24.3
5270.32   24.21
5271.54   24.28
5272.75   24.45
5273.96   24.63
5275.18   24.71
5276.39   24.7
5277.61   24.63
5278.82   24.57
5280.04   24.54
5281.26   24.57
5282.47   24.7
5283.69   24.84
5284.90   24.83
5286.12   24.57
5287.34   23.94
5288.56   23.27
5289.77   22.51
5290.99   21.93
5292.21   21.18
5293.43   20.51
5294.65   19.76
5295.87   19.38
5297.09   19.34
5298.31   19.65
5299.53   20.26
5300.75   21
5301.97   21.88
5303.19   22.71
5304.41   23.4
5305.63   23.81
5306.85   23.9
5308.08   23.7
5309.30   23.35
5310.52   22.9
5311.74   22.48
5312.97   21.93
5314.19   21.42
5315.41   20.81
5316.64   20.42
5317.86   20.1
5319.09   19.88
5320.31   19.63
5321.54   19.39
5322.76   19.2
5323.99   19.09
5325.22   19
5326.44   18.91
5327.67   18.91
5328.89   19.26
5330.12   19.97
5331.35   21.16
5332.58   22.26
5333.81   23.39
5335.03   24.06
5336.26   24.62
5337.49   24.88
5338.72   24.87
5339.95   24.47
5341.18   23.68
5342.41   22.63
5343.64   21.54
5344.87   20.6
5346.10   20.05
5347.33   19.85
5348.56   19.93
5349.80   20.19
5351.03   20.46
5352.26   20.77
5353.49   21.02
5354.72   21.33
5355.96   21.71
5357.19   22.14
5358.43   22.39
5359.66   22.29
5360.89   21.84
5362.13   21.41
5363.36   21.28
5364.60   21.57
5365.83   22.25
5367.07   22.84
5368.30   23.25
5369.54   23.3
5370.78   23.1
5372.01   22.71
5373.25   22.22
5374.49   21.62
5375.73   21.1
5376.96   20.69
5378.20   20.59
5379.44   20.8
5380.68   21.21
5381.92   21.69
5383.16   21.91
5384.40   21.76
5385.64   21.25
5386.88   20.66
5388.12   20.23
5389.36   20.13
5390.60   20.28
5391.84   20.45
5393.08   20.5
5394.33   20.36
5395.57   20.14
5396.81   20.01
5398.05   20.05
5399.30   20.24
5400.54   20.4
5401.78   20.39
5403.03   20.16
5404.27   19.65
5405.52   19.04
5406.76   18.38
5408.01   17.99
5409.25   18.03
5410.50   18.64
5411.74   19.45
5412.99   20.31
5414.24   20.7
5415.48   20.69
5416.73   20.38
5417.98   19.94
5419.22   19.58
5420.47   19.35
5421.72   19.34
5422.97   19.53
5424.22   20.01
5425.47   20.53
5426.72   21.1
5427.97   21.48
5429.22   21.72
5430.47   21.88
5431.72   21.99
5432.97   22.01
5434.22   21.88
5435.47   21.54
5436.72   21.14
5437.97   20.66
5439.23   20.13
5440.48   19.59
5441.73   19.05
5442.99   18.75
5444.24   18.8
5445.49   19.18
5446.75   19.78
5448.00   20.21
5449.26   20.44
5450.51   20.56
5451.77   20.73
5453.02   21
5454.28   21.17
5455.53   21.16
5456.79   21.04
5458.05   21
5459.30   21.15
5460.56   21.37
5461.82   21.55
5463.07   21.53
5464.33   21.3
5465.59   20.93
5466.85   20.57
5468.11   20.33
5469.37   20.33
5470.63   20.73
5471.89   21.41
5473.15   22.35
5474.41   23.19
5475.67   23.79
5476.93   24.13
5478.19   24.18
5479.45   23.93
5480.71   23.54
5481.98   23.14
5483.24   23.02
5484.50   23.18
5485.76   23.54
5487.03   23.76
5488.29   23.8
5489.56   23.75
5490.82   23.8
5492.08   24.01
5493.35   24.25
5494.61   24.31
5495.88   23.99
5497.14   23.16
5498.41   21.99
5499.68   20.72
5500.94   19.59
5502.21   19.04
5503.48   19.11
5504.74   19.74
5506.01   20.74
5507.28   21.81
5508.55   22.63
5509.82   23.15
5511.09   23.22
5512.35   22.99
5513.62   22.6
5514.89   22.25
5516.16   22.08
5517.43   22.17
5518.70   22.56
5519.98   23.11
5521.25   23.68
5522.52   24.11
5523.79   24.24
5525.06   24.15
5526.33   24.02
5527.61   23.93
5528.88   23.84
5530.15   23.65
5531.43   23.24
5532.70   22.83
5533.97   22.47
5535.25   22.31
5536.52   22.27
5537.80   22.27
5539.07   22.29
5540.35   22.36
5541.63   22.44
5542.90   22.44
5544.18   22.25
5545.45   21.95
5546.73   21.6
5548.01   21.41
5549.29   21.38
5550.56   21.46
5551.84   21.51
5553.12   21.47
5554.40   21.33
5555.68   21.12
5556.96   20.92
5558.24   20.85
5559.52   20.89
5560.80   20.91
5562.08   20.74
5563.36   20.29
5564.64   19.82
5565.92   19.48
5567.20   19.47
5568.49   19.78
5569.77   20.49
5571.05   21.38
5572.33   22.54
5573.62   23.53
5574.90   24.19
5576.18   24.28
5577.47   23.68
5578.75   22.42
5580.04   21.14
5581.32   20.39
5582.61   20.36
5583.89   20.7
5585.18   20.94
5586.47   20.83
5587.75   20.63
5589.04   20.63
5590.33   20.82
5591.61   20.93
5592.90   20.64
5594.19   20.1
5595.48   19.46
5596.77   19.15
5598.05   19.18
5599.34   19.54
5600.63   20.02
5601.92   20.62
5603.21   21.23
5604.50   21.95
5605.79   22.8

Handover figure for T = 0.254 mag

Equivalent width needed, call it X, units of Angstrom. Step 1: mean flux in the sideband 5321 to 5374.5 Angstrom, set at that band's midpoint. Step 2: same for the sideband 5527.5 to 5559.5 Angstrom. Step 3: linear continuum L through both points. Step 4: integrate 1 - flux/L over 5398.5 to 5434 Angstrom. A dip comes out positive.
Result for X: 2.7 Angstrom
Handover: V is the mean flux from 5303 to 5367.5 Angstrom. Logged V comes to 21.6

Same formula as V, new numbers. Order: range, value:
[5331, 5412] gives 21.3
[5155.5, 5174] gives 19.9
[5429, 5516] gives 21.7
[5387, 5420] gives 19.9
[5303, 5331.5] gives 21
